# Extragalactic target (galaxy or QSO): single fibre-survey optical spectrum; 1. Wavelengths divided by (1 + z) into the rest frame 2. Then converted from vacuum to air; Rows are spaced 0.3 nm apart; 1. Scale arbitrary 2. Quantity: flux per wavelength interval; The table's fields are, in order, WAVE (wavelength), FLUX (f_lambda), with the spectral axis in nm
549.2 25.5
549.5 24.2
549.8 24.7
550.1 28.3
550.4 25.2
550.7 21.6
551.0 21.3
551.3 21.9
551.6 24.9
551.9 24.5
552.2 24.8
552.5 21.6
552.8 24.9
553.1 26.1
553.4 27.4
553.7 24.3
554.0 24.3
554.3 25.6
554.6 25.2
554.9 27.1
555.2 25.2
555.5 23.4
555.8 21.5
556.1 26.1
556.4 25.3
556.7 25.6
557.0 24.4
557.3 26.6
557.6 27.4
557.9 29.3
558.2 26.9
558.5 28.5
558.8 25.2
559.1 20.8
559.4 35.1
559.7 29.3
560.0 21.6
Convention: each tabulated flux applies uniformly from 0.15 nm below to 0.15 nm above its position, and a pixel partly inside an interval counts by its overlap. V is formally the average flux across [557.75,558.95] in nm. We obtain 27.5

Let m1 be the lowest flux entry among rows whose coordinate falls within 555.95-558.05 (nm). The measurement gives 24.4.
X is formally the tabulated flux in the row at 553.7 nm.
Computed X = 24.3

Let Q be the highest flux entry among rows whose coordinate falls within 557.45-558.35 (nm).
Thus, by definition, 29.3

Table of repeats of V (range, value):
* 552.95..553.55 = 26.8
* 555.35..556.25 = 23.7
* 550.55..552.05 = 22.8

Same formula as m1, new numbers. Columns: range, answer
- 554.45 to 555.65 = 23.4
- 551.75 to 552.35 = 24.5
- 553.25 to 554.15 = 24.3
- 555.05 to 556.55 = 21.5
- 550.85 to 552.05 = 21.3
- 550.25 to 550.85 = 21.6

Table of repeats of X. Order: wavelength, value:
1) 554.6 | 25.2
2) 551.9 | 24.5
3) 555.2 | 25.2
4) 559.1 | 20.8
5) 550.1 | 28.3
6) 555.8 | 21.5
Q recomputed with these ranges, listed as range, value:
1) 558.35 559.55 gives 35.1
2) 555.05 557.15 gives 26.1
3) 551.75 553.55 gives 27.4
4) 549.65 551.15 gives 28.3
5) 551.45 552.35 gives 24.9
